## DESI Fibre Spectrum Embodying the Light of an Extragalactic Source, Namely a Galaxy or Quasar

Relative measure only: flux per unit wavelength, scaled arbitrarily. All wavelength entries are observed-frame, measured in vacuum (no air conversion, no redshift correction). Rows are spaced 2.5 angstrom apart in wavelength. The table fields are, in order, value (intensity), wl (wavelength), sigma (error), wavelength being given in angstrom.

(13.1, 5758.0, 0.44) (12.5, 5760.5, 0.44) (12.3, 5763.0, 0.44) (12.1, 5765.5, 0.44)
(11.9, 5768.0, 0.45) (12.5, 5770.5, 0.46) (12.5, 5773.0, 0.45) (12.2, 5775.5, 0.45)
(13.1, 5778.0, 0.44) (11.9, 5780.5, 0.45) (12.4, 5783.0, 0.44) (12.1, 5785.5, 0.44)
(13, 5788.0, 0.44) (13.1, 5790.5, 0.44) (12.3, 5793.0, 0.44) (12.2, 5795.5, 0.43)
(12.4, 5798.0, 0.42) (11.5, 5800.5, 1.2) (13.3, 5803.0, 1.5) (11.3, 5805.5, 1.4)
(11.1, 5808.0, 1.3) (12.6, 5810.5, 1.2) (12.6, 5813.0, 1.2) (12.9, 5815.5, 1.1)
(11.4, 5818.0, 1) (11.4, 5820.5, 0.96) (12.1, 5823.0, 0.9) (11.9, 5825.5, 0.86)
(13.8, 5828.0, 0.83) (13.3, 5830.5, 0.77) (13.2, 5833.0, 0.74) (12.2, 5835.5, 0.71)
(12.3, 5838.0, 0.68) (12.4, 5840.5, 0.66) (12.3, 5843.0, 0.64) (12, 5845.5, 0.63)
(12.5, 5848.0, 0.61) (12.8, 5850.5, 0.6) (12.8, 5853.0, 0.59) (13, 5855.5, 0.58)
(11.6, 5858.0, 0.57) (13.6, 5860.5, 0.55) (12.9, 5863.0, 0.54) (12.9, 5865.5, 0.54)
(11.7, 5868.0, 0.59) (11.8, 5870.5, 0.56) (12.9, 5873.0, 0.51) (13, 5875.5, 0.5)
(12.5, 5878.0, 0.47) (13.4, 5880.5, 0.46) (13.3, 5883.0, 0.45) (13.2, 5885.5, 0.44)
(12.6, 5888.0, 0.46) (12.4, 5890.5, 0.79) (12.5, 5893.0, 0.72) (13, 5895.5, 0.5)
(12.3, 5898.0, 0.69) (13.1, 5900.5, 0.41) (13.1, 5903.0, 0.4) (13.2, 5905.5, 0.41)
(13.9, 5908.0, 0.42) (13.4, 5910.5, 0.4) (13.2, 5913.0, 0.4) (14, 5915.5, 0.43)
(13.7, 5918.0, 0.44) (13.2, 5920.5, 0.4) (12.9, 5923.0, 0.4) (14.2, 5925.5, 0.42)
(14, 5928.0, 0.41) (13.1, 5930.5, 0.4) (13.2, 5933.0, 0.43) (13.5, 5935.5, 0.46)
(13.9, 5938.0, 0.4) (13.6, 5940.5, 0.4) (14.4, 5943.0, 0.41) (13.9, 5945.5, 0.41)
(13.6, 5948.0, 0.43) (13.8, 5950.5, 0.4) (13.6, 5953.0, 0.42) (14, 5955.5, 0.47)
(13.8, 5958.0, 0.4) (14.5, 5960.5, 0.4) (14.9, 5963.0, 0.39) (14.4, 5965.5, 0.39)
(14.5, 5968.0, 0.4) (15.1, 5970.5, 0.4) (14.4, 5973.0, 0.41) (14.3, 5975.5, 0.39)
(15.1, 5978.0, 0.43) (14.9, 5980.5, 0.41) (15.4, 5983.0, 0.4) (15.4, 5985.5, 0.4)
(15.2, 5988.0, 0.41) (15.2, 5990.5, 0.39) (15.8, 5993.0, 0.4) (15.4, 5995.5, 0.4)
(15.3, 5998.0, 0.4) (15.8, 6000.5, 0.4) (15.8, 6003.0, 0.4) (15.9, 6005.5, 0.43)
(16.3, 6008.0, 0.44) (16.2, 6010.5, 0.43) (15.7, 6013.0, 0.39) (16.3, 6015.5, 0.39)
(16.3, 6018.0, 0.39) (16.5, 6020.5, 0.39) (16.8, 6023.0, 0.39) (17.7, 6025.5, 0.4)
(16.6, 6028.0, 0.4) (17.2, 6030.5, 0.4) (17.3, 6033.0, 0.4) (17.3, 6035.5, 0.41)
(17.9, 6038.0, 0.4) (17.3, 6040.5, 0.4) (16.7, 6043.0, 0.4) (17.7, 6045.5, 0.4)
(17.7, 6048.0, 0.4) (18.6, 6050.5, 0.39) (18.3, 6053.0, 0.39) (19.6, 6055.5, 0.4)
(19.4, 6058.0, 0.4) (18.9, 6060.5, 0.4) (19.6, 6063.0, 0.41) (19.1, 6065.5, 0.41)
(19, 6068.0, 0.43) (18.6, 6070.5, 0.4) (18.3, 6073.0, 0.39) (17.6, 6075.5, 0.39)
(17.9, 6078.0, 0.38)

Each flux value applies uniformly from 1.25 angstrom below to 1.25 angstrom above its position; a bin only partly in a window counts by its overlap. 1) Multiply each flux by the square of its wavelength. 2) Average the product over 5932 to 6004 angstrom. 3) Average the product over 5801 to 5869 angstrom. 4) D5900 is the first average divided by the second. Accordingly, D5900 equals 1.23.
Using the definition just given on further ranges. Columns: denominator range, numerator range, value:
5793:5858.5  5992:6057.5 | 1.46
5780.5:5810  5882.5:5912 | 1.10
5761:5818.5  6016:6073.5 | 1.59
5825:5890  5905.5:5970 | 1.12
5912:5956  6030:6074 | 1.39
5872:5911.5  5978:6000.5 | 1.22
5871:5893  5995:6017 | 1.29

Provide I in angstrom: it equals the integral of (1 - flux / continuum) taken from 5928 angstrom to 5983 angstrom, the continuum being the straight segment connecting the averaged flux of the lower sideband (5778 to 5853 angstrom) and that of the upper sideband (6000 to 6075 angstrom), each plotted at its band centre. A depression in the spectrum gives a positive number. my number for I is 5.2 angstrom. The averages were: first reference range 12.4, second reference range 17.5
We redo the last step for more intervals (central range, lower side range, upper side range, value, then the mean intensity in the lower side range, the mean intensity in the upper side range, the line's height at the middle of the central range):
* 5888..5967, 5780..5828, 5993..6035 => 5.9 angstrom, 12.2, 16.3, 14.6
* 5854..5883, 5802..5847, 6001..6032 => 1.3 angstrom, 12.3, 16.4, 13.3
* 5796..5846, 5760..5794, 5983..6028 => 3.1 angstrom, 12.4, 16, 13.1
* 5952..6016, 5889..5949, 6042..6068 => 3.1 angstrom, 13.4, 18.6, 15.9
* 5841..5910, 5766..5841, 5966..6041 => 4.5 angstrom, 12.4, 15.9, 13.6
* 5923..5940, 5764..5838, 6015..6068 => 1.9 angstrom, 12.4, 17.8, 15.3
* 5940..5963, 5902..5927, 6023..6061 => 1.2 angstrom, 13.5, 17.8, 14.7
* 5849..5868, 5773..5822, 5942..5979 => 0.4 angstrom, 12.3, 14.3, 13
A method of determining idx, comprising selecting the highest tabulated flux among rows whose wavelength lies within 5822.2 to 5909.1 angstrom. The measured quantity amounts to 13.9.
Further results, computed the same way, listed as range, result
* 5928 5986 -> 15.4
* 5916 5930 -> 14.2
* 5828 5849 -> 13.8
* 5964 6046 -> 17.9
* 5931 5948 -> 14.4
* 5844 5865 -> 13.6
